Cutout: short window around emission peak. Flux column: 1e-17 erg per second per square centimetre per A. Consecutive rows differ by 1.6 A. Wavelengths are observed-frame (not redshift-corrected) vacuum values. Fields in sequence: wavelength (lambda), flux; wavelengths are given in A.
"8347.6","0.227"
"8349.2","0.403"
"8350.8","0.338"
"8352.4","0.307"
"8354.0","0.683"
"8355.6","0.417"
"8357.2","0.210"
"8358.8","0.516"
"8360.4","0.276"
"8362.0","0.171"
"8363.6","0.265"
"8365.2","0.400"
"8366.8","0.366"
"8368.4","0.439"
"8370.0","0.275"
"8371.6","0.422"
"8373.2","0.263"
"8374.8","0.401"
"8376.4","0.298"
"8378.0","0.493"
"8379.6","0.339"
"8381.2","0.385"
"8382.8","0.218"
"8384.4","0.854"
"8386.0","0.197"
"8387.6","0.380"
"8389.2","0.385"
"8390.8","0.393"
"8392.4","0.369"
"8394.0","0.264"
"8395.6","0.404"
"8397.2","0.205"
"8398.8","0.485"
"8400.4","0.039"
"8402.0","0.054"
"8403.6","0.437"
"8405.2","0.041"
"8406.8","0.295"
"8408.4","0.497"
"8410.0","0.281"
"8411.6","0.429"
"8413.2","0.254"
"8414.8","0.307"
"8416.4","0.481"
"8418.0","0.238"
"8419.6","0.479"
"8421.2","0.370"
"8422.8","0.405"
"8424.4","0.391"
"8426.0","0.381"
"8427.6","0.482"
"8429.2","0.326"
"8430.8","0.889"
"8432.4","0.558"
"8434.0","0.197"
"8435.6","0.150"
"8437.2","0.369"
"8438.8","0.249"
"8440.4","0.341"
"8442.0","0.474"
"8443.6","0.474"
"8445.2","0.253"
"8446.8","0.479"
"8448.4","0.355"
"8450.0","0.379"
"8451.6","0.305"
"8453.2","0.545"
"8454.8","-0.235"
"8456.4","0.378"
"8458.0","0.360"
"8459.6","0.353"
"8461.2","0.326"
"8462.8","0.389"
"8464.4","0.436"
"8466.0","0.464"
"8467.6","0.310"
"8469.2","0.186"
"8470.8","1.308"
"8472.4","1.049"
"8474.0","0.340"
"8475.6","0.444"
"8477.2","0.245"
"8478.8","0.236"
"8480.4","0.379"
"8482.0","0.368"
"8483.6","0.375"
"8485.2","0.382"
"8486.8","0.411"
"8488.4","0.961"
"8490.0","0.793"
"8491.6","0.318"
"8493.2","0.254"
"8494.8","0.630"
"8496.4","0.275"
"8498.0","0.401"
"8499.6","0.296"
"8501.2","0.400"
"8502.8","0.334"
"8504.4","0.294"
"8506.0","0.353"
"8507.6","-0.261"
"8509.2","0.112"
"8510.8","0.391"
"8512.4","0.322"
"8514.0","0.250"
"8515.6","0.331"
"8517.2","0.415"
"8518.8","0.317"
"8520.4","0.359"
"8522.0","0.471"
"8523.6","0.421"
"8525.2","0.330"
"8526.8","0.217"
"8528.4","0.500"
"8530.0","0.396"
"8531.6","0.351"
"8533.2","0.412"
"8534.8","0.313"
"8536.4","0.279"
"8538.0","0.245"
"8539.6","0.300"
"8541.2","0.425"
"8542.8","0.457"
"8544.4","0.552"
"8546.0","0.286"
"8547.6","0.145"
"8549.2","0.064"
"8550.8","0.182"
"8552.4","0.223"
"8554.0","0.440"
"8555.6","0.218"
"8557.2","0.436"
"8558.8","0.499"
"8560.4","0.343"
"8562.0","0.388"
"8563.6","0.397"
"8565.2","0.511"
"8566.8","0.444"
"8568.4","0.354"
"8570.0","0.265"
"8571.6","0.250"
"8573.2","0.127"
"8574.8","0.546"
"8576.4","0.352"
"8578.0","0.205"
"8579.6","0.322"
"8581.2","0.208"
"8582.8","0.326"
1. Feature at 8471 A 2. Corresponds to [S II]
